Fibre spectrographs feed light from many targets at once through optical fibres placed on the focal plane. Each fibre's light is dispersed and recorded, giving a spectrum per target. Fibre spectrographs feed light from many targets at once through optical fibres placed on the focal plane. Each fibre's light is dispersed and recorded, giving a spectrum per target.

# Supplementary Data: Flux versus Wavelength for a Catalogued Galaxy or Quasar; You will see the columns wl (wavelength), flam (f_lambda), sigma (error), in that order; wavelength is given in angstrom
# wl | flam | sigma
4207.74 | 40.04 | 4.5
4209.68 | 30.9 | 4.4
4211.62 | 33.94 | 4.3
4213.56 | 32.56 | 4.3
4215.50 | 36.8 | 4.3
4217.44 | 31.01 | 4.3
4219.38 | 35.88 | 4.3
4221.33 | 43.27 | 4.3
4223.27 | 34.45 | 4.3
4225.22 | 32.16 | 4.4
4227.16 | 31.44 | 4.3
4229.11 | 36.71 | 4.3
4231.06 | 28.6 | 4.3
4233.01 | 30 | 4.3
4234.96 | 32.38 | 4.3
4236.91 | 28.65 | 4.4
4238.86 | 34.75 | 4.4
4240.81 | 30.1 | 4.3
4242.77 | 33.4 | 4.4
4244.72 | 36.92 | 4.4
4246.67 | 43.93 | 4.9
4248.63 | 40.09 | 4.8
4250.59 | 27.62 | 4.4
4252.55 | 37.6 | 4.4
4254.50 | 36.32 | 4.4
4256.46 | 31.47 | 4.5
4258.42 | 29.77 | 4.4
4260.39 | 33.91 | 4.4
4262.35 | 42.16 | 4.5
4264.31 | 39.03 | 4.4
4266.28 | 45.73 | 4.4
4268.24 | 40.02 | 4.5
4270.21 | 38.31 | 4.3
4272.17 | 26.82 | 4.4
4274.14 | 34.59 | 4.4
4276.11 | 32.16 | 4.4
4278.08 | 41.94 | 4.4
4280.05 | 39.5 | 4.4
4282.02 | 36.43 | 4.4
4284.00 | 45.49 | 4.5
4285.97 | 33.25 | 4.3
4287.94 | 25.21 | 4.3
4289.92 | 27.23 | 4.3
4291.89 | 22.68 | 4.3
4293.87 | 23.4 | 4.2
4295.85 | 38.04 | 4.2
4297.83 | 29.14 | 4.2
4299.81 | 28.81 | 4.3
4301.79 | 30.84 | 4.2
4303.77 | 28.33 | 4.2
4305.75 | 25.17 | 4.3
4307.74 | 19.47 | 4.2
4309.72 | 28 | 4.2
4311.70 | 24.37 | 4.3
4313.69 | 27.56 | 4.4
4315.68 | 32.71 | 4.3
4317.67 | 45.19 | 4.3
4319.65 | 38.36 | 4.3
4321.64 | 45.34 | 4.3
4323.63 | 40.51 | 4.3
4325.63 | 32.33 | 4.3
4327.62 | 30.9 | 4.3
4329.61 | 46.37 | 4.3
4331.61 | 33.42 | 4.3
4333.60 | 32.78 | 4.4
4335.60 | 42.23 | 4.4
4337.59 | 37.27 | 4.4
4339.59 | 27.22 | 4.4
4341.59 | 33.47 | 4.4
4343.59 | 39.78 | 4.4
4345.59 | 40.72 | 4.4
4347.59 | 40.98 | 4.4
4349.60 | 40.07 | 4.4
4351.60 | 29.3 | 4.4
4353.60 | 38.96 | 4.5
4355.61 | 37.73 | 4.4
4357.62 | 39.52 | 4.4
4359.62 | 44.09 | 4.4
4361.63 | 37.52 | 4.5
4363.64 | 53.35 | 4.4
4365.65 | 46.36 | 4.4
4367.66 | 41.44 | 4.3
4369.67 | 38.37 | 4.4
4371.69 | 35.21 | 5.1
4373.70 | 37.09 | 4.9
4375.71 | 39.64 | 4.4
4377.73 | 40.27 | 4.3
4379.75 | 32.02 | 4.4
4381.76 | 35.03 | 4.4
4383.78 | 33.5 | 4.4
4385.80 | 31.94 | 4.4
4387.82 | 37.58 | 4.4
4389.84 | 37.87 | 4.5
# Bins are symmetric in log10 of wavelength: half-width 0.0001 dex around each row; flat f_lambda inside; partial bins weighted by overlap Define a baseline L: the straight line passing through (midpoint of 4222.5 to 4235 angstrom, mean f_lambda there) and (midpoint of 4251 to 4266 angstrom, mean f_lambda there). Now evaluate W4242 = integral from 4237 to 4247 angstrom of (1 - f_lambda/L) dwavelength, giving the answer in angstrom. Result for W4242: -0.2 angstrom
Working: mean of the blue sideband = 32.2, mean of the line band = 34.7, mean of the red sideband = 35.9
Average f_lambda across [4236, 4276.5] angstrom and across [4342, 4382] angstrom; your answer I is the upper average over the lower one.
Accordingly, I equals 1.1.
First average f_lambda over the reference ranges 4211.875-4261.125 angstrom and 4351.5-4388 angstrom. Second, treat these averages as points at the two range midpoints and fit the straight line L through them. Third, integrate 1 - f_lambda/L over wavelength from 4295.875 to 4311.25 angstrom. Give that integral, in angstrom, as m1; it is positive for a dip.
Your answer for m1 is 3.6 angstrom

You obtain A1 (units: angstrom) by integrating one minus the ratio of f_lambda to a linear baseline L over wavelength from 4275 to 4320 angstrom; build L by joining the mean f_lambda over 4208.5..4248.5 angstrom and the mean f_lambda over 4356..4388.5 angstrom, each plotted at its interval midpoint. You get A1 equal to 6.2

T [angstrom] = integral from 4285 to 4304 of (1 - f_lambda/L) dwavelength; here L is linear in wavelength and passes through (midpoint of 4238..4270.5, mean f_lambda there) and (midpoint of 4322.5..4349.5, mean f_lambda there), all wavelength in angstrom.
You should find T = 4.1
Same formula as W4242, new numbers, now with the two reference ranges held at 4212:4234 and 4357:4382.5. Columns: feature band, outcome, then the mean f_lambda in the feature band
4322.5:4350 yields 1.2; 37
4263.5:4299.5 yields 2.0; 34.2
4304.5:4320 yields 3.3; 29.7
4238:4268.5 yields -1.0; 36.4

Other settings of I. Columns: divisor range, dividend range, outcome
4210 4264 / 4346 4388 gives 1.13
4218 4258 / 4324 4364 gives 1.10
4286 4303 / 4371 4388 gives 1.26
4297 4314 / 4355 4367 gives 1.61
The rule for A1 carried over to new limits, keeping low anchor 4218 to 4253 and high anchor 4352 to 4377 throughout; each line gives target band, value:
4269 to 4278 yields 0.5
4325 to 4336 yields 0.8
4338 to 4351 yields 0.9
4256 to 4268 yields -0.6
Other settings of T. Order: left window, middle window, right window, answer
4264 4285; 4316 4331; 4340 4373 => -0.15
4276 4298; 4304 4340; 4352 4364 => 2.95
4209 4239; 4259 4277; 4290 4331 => -2.36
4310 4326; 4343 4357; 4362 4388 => -0.35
